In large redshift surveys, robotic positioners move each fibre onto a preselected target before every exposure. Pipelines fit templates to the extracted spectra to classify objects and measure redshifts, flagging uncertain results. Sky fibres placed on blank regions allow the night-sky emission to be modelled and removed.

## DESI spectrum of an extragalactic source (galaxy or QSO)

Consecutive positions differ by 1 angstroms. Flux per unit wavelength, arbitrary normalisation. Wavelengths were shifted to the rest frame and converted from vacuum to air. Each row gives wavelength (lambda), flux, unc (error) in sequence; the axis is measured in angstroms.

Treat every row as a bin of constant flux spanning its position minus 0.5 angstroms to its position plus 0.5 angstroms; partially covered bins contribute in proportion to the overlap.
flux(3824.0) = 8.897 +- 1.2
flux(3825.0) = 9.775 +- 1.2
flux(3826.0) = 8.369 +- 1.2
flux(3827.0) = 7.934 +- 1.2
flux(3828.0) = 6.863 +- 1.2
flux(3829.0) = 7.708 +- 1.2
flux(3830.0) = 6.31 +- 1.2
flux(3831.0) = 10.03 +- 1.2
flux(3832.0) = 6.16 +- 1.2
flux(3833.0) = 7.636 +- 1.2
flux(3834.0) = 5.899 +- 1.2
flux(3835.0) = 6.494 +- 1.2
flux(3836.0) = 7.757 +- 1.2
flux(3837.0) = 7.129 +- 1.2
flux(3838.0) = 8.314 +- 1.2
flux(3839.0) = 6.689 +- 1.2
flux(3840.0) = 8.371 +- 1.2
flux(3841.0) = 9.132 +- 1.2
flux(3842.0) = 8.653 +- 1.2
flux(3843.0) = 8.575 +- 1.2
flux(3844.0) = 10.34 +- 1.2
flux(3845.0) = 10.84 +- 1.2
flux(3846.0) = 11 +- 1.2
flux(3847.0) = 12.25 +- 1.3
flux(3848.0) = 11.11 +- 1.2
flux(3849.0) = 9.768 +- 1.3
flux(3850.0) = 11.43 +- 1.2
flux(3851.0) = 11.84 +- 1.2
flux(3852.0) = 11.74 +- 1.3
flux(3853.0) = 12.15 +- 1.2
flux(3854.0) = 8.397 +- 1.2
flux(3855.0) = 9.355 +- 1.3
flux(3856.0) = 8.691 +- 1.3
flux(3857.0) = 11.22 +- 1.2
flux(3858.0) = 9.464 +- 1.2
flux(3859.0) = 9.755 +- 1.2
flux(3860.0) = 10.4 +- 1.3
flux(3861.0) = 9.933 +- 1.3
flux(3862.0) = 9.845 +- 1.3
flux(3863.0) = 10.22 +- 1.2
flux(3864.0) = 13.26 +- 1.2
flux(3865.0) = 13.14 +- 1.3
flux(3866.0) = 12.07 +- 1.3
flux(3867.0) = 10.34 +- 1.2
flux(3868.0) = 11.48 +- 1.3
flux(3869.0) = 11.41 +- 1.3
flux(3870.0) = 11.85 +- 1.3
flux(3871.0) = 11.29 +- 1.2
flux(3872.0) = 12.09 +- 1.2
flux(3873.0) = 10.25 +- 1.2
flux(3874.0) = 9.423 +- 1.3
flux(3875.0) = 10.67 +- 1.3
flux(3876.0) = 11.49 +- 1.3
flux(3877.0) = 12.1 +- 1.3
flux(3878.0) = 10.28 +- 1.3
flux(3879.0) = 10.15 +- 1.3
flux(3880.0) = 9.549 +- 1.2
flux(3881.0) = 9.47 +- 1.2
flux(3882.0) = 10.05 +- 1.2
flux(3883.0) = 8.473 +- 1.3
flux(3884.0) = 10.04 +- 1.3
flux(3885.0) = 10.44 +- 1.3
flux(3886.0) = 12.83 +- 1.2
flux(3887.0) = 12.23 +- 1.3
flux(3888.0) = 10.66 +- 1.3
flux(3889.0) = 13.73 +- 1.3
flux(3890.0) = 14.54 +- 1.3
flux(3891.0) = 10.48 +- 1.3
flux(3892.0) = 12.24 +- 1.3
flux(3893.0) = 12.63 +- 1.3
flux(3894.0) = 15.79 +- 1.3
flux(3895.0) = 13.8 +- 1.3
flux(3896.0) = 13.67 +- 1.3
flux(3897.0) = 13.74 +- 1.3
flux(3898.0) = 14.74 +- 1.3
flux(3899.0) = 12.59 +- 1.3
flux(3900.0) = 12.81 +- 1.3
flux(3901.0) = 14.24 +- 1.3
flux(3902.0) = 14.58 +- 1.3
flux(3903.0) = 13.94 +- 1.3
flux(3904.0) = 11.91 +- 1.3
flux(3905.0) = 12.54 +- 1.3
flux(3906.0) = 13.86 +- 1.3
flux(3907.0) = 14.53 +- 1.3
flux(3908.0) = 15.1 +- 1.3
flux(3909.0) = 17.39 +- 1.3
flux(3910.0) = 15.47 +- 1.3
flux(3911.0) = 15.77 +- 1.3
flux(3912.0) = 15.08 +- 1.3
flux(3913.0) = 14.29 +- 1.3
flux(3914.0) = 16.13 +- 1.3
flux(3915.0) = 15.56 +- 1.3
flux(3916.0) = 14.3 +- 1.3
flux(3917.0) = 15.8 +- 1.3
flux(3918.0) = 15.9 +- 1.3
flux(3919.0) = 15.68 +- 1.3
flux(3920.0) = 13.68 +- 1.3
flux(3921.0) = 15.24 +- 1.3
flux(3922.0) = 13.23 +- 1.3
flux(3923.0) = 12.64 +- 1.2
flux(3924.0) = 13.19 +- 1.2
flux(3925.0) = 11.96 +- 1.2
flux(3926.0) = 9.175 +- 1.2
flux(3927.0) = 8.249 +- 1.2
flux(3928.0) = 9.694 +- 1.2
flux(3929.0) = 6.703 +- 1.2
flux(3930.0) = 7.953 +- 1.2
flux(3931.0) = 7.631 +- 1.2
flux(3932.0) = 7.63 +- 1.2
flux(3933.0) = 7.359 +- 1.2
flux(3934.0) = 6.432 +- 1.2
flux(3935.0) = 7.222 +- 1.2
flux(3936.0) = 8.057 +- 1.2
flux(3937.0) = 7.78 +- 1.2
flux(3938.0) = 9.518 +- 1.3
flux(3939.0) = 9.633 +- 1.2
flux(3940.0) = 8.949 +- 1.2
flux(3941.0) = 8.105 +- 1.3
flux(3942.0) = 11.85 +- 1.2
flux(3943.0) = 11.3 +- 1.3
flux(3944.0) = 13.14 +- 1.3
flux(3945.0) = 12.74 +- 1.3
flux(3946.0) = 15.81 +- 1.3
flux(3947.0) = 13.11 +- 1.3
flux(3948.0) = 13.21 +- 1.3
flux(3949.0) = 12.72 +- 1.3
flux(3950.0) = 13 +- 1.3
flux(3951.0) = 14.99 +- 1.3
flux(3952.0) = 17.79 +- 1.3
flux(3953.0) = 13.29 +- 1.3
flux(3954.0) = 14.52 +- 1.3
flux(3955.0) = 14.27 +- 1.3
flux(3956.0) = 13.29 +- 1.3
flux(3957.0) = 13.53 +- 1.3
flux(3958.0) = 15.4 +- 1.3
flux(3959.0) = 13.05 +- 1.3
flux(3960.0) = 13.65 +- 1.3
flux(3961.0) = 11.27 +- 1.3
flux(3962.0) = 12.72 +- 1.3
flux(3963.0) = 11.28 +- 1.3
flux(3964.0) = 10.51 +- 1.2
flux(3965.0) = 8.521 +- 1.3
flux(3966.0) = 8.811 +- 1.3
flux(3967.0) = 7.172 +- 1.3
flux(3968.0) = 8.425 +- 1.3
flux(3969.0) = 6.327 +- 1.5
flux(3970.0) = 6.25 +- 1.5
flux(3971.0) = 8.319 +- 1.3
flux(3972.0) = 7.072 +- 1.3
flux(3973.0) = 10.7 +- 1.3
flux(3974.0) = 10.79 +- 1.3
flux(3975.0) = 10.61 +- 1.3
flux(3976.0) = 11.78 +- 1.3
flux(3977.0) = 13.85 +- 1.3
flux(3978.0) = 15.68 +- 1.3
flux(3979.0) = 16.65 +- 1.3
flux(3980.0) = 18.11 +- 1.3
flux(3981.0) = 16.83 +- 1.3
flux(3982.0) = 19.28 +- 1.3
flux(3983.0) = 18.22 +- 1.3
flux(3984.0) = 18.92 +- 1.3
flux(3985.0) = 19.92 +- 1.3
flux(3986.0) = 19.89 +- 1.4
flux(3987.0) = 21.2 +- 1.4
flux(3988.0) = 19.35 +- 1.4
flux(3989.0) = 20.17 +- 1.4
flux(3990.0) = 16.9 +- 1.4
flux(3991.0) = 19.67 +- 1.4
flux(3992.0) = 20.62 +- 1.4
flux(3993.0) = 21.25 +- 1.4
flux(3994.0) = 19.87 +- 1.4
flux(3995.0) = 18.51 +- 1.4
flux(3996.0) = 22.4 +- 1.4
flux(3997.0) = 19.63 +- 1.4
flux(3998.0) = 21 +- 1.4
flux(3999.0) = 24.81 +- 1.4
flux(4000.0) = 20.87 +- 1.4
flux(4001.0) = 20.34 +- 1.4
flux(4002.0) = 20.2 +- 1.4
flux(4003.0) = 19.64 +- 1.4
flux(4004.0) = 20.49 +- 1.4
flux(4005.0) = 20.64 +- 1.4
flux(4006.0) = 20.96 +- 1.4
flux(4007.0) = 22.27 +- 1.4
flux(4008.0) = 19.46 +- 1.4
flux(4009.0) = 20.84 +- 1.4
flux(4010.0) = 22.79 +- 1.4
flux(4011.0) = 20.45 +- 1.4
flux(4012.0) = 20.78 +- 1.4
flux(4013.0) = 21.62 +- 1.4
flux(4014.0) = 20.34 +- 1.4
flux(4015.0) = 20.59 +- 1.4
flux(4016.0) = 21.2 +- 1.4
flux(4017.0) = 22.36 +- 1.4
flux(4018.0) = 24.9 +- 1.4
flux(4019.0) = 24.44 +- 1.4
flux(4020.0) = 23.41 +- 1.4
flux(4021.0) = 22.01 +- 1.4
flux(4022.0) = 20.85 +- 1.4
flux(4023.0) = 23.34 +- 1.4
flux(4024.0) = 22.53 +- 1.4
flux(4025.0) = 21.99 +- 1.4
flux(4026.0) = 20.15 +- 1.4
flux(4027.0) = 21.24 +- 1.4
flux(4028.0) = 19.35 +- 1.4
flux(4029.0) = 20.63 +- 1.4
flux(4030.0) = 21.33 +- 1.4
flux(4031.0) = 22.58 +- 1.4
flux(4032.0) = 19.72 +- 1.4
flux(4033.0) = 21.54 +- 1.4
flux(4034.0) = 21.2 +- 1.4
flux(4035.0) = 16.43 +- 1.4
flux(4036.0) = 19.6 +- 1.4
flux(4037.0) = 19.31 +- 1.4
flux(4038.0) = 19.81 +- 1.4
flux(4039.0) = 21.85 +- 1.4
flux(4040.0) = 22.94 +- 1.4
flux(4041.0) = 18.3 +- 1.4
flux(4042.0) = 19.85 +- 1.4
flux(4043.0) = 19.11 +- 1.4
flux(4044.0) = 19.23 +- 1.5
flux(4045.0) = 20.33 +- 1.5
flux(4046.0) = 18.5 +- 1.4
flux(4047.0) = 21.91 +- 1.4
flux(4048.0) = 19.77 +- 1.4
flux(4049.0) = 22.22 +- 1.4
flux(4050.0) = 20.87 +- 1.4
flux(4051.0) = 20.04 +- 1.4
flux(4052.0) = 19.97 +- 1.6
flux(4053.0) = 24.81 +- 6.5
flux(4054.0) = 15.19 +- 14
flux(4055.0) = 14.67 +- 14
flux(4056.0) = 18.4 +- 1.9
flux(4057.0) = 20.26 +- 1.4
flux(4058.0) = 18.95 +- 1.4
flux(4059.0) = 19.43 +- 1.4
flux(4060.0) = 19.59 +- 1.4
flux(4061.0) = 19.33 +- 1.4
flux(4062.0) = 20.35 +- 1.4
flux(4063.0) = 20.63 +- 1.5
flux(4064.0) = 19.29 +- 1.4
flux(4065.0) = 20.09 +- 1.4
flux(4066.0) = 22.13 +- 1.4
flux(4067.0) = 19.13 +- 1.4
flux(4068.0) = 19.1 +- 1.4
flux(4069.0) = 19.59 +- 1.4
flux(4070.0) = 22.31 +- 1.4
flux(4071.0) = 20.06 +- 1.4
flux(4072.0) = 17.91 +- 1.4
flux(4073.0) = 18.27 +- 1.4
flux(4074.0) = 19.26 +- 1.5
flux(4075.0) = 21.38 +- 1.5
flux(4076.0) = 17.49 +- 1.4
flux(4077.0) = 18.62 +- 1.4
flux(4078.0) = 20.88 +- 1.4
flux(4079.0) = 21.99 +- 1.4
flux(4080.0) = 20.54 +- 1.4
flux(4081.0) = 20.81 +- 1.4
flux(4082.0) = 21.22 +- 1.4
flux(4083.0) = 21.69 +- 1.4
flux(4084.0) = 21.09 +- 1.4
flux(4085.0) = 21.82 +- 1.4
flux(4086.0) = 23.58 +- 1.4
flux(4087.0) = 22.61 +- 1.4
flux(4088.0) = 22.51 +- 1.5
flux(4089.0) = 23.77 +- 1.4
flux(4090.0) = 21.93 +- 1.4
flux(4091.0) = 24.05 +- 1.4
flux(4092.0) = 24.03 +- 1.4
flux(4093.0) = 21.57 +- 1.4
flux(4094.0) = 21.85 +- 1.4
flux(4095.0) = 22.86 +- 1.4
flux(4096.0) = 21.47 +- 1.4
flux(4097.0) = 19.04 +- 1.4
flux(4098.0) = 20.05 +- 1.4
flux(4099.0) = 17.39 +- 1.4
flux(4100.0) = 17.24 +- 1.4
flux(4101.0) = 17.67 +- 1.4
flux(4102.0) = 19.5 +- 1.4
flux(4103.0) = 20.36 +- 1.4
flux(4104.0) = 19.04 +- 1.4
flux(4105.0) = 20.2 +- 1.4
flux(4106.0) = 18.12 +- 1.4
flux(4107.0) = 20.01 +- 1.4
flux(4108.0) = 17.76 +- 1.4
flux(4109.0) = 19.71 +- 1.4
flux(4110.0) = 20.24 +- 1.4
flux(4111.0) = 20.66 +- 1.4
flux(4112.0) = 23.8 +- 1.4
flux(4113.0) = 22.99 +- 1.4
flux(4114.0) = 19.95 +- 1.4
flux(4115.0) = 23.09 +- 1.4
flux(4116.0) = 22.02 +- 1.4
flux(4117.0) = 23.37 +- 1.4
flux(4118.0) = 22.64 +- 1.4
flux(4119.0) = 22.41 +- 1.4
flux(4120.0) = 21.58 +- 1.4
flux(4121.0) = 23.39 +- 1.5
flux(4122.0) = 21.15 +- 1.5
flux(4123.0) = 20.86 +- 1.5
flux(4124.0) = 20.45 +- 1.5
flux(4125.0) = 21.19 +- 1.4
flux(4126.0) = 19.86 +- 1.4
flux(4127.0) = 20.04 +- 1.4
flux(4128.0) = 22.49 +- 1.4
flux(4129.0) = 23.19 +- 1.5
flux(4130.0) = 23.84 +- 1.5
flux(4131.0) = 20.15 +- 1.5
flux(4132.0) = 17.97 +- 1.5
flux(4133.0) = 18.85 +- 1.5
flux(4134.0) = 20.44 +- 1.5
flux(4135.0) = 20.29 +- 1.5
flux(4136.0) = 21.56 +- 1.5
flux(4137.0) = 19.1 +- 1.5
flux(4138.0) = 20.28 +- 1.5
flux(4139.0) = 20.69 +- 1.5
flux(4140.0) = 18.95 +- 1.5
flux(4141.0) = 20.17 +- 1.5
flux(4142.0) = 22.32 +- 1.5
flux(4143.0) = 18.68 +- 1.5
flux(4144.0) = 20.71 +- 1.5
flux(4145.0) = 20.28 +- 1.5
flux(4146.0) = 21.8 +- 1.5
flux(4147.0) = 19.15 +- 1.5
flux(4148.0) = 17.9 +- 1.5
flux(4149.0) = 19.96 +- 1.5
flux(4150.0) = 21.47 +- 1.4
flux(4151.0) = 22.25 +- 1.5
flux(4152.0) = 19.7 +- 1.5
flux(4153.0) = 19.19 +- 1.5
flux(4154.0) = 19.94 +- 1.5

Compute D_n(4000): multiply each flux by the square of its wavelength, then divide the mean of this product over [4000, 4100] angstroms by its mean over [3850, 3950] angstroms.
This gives 1.89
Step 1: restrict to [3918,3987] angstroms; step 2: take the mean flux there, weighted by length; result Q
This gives 12.1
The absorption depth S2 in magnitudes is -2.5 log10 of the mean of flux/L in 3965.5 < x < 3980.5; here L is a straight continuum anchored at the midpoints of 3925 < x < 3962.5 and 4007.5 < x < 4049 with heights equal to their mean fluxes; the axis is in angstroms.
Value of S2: 0.35 mag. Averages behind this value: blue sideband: 11.2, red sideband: 21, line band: 10.7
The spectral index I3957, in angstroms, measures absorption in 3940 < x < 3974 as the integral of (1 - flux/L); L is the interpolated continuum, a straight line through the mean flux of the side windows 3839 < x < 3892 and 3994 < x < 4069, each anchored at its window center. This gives 9.35 angstroms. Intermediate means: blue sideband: 10.7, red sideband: 20.6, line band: 11.6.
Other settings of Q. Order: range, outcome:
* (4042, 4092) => 20.4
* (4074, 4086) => 20.7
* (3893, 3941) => 12.3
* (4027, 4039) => 20.3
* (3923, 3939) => 8.73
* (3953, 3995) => 14.3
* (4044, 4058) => 19.7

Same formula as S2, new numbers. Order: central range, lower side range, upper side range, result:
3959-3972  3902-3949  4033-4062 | 0.46 mag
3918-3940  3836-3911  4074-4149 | 0.33 mag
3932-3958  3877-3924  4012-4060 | 0.33 mag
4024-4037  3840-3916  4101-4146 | -0.18 mag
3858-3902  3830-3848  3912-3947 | -0.18 mag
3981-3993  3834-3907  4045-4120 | -0.19 mag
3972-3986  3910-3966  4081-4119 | -0.07 mag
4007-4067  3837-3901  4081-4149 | -0.16 mag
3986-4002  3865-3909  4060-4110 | -0.22 mag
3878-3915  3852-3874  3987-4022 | 0.02 mag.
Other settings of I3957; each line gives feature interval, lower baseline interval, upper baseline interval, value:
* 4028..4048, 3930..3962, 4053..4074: -2.9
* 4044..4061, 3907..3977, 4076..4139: -1.7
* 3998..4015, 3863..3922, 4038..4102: -3.2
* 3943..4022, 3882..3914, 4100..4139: -1.8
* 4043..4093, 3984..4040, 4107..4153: 1.0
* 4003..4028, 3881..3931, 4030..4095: -4.6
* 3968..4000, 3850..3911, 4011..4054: 2.9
